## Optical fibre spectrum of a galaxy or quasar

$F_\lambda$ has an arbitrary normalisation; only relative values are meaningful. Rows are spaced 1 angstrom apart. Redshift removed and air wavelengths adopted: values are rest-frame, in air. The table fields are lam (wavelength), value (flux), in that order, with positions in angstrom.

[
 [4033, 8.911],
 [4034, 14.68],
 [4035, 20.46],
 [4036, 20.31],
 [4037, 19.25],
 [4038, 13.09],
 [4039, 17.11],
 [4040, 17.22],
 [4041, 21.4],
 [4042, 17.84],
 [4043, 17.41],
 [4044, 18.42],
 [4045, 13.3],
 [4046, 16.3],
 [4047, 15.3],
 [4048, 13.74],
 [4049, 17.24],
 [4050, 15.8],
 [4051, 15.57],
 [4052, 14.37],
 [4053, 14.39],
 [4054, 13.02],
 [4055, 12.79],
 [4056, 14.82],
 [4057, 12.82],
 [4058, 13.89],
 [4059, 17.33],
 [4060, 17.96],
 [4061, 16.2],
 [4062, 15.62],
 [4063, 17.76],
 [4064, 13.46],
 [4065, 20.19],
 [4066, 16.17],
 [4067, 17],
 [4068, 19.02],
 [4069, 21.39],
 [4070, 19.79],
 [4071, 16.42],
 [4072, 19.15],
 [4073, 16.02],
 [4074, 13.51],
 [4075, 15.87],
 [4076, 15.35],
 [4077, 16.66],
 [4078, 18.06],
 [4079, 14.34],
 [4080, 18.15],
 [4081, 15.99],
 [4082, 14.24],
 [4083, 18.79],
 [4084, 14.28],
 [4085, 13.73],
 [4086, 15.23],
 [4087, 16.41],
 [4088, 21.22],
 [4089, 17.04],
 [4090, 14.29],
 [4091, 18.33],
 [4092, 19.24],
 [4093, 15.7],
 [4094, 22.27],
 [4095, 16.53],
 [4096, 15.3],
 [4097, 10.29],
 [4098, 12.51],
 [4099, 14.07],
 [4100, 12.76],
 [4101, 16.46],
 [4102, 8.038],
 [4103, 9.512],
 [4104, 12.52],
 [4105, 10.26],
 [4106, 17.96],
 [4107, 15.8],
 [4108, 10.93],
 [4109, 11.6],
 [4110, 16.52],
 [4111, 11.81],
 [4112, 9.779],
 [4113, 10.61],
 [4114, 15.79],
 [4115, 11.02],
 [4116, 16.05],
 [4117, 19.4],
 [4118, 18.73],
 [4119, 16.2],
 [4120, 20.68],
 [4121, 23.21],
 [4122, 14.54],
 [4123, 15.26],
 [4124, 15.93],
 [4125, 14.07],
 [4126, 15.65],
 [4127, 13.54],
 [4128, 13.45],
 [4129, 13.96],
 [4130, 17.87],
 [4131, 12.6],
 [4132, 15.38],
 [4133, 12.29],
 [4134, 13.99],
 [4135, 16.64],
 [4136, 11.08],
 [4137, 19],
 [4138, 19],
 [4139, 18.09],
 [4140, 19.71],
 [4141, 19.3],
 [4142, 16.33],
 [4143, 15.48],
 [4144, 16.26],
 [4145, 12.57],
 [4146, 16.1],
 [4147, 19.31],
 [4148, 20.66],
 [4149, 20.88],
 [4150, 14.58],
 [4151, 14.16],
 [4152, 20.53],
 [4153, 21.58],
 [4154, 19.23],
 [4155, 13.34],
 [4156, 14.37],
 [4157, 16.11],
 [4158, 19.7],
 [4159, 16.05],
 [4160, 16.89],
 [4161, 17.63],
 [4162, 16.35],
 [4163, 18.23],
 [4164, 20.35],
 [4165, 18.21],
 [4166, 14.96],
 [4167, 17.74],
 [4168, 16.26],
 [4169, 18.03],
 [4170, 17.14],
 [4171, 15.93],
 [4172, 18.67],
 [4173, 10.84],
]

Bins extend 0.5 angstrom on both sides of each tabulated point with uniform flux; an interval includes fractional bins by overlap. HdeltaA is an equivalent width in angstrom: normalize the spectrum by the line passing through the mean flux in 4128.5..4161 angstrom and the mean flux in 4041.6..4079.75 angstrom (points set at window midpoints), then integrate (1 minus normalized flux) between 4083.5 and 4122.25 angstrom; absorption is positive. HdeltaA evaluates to 3.3 angstrom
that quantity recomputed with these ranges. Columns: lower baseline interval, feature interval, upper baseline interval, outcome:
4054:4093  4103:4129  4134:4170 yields 3.3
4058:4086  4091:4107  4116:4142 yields 2.1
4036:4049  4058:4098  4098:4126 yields -2.8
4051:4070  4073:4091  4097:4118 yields -1.7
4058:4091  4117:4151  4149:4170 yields 1.4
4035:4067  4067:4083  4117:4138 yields -0.9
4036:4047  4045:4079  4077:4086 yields 0.9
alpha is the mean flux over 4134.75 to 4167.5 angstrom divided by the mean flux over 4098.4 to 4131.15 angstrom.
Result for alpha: 1.20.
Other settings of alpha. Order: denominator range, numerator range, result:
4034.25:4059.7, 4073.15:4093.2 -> 1.01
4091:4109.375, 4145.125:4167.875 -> 1.24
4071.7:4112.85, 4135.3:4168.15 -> 1.15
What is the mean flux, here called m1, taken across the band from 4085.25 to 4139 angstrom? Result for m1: 15.1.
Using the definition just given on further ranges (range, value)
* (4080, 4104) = 15.3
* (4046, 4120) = 15.5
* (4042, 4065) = 15.5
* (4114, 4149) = 16.3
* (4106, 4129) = 15.1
